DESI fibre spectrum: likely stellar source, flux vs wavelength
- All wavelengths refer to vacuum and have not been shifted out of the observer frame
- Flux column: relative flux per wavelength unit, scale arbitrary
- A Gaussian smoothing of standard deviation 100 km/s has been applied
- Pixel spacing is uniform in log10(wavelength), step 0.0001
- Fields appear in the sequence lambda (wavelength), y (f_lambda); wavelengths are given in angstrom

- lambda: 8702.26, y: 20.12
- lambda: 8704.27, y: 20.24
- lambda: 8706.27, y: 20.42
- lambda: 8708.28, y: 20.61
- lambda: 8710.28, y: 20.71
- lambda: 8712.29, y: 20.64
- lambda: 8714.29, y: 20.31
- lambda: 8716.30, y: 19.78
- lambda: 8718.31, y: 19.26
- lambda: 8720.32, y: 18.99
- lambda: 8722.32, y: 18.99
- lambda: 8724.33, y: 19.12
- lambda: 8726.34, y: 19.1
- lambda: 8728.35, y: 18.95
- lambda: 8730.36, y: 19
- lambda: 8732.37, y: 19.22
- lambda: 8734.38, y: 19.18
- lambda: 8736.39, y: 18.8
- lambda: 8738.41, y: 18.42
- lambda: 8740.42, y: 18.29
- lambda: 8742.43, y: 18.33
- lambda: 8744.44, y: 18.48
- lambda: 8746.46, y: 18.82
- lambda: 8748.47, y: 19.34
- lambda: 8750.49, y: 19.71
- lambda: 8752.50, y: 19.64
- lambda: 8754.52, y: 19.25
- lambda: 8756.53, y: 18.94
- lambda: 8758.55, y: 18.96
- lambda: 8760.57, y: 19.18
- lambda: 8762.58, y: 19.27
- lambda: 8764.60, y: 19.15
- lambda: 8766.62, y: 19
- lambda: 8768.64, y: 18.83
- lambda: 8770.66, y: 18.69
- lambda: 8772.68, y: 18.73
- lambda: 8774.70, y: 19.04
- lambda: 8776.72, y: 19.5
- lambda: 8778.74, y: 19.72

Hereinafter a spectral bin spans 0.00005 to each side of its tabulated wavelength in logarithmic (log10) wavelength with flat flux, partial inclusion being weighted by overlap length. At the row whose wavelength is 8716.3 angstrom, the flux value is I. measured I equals 19.78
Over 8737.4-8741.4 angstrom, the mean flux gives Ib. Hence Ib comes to 18.3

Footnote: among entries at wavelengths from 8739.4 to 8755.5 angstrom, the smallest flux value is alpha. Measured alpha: 18.29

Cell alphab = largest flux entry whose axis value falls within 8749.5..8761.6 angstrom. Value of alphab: 19.71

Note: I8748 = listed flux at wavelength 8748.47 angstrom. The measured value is 19.34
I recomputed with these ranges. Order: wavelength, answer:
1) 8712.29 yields 20.64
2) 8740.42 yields 18.29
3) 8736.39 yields 18.8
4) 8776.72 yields 19.5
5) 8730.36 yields 19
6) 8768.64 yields 18.83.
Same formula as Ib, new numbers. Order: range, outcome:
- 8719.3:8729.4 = 19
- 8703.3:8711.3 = 20.5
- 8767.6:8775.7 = 18.8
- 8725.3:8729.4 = 19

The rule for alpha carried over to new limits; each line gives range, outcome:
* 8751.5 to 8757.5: 18.94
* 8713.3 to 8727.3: 18.99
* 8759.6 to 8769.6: 18.83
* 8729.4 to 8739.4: 18.42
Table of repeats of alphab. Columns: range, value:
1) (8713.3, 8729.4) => 20.31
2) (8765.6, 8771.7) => 19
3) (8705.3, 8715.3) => 20.71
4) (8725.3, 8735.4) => 19.22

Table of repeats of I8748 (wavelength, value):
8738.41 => 18.42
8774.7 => 19.04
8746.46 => 18.82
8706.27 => 20.42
